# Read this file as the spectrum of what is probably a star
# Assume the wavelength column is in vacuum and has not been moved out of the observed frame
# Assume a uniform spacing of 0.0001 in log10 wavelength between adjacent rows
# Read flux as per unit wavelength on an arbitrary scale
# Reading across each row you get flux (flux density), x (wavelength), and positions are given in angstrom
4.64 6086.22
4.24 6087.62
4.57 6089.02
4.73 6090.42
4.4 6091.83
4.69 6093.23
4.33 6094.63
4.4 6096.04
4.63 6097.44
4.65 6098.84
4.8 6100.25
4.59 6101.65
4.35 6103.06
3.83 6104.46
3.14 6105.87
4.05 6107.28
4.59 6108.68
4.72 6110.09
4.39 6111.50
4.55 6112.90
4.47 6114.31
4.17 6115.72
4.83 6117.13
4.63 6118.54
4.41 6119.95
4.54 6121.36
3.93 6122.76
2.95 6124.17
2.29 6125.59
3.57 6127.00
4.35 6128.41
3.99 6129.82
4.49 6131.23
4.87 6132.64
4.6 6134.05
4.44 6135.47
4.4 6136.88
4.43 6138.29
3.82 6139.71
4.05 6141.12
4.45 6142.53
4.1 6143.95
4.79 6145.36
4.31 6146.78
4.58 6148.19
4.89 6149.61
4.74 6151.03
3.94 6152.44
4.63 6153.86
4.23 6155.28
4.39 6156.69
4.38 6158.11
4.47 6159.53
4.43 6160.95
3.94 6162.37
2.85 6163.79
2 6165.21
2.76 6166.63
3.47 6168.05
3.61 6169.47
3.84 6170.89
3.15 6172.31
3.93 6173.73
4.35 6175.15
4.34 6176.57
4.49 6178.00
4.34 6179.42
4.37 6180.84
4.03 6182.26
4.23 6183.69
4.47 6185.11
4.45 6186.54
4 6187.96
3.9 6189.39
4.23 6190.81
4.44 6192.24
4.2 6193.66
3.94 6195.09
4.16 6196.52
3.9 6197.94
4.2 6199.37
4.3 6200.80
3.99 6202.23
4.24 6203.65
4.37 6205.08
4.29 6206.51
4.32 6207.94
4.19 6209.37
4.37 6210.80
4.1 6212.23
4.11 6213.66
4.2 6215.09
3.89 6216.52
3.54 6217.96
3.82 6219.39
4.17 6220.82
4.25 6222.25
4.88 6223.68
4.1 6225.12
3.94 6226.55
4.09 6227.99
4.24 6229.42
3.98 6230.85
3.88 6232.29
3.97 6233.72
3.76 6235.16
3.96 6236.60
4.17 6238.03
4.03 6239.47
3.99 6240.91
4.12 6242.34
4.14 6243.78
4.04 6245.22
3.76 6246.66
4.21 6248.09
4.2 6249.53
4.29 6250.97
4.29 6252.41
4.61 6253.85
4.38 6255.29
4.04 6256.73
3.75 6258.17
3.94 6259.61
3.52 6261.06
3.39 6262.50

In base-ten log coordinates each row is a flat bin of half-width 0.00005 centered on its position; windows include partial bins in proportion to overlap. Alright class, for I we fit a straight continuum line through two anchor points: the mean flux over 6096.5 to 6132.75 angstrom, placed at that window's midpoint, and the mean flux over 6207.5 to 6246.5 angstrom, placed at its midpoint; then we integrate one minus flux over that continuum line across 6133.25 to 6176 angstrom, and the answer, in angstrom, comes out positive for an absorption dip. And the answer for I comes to 1.0 angstrom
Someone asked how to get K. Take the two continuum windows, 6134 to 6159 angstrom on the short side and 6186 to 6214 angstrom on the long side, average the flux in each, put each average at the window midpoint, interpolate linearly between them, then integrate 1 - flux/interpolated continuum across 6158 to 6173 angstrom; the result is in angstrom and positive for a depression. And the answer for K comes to 2.8 angstrom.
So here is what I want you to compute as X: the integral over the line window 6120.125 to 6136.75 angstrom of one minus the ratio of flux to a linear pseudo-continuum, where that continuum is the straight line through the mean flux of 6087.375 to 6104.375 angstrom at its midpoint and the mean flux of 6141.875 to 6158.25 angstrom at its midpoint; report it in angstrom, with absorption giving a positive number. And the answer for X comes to 1.7 angstrom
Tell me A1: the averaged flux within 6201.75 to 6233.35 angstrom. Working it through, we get 4.13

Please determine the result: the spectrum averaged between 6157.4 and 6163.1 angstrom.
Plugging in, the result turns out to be 4.29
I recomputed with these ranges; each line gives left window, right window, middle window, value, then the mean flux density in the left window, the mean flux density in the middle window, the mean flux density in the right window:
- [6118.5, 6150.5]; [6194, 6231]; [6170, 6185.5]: 0.16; 4.21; 4.13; 4.14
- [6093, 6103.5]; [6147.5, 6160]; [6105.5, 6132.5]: 2.31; 4.55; 4.14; 4.47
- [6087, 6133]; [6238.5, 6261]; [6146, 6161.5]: -0.87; 4.27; 4.45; 4.1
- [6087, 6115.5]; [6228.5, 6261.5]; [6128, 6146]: -0.21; 4.4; 4.37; 4.06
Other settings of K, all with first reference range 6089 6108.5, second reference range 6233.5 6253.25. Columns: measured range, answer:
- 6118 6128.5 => 1.3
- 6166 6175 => 1.5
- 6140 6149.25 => -0.2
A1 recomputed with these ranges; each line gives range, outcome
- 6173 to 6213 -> 4.22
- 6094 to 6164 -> 4.28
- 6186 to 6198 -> 4.15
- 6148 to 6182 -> 4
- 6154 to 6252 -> 4.05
